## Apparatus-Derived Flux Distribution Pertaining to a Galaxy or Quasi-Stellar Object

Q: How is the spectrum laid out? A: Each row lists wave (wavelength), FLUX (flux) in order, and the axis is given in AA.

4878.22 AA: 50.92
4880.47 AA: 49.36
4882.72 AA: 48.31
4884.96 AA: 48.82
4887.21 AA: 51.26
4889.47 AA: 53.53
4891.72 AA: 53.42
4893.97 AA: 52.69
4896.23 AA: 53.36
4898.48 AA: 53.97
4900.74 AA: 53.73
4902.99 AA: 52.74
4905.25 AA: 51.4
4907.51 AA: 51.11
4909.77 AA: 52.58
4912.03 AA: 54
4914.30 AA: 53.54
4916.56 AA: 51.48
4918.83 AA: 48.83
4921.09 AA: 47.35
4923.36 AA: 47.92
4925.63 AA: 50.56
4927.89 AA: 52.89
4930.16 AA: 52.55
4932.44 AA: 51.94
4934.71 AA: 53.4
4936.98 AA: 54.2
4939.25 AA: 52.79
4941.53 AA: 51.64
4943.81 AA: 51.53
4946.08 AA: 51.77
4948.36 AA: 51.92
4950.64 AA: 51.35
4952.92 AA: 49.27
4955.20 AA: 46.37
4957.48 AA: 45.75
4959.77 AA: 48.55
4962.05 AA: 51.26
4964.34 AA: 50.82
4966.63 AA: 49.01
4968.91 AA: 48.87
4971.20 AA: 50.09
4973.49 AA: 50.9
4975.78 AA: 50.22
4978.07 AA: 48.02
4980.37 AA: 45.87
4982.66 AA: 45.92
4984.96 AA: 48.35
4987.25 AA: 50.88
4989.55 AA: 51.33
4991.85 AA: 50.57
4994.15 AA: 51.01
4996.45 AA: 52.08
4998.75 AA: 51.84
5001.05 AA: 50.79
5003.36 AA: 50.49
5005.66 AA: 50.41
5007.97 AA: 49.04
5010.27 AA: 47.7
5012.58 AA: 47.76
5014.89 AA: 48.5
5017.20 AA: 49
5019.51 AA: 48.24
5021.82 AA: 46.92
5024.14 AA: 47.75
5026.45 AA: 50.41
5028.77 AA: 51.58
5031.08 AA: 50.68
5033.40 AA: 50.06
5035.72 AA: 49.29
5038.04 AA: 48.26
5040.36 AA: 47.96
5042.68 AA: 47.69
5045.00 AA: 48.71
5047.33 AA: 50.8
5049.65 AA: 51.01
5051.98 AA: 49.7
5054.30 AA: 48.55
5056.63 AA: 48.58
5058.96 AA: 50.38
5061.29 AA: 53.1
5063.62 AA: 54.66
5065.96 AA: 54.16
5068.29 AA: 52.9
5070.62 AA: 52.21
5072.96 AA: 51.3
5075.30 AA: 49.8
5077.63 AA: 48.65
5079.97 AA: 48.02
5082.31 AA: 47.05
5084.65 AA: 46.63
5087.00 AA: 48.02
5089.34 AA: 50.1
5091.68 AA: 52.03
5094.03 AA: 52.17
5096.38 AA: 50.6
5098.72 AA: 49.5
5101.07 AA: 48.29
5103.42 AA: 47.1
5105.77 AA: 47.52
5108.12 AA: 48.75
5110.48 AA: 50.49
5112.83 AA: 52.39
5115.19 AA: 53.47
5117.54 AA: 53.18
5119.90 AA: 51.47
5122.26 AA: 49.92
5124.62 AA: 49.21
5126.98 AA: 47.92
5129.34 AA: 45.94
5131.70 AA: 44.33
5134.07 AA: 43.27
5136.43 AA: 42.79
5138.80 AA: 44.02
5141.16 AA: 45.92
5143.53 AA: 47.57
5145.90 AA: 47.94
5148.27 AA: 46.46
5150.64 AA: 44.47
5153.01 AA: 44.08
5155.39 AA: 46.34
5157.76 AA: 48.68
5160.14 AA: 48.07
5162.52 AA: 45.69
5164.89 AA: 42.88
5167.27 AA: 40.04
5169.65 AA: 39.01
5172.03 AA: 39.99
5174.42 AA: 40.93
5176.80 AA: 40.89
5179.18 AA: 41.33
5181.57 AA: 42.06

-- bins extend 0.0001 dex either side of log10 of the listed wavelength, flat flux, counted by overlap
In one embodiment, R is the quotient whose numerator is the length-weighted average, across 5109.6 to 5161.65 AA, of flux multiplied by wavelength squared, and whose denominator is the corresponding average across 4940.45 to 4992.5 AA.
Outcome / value 1.0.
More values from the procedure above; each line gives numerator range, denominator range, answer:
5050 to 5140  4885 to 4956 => 1.02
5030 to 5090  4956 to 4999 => 1.04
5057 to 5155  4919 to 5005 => 1.03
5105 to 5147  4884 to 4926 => 1.02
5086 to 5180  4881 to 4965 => 0.99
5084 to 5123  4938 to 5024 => 1.06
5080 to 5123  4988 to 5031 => 1.04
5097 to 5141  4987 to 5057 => 1.01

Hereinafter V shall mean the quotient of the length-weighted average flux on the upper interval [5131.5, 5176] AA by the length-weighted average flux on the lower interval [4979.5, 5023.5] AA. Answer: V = 0.90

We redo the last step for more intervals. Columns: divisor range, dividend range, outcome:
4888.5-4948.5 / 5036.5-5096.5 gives 0.96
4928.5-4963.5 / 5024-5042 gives 0.97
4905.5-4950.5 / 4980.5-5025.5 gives 0.95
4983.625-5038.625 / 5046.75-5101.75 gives 1.01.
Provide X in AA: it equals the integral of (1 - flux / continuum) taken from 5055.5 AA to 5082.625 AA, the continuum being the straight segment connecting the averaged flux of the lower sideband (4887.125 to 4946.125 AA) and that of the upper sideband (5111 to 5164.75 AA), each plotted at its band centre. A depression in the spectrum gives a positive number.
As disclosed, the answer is -1.2 AA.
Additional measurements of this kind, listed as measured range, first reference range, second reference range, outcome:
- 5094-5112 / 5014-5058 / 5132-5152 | -1.0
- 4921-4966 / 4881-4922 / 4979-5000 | 0.1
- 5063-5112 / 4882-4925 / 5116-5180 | -3.2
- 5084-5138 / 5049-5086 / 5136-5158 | -1.1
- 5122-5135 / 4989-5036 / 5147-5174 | -0.4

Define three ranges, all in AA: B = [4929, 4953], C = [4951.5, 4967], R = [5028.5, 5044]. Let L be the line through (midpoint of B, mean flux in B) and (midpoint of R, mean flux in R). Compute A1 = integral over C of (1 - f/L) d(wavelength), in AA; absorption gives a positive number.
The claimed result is 0.9 AA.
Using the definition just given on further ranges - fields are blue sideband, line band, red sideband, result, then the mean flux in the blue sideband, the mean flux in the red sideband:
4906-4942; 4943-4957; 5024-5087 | 0.3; 51.7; 50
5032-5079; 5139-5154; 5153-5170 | -0.2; 50.4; 44.6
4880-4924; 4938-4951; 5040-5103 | -0.2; 51.5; 50.1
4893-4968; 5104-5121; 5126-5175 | -1.9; 51.3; 44.6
